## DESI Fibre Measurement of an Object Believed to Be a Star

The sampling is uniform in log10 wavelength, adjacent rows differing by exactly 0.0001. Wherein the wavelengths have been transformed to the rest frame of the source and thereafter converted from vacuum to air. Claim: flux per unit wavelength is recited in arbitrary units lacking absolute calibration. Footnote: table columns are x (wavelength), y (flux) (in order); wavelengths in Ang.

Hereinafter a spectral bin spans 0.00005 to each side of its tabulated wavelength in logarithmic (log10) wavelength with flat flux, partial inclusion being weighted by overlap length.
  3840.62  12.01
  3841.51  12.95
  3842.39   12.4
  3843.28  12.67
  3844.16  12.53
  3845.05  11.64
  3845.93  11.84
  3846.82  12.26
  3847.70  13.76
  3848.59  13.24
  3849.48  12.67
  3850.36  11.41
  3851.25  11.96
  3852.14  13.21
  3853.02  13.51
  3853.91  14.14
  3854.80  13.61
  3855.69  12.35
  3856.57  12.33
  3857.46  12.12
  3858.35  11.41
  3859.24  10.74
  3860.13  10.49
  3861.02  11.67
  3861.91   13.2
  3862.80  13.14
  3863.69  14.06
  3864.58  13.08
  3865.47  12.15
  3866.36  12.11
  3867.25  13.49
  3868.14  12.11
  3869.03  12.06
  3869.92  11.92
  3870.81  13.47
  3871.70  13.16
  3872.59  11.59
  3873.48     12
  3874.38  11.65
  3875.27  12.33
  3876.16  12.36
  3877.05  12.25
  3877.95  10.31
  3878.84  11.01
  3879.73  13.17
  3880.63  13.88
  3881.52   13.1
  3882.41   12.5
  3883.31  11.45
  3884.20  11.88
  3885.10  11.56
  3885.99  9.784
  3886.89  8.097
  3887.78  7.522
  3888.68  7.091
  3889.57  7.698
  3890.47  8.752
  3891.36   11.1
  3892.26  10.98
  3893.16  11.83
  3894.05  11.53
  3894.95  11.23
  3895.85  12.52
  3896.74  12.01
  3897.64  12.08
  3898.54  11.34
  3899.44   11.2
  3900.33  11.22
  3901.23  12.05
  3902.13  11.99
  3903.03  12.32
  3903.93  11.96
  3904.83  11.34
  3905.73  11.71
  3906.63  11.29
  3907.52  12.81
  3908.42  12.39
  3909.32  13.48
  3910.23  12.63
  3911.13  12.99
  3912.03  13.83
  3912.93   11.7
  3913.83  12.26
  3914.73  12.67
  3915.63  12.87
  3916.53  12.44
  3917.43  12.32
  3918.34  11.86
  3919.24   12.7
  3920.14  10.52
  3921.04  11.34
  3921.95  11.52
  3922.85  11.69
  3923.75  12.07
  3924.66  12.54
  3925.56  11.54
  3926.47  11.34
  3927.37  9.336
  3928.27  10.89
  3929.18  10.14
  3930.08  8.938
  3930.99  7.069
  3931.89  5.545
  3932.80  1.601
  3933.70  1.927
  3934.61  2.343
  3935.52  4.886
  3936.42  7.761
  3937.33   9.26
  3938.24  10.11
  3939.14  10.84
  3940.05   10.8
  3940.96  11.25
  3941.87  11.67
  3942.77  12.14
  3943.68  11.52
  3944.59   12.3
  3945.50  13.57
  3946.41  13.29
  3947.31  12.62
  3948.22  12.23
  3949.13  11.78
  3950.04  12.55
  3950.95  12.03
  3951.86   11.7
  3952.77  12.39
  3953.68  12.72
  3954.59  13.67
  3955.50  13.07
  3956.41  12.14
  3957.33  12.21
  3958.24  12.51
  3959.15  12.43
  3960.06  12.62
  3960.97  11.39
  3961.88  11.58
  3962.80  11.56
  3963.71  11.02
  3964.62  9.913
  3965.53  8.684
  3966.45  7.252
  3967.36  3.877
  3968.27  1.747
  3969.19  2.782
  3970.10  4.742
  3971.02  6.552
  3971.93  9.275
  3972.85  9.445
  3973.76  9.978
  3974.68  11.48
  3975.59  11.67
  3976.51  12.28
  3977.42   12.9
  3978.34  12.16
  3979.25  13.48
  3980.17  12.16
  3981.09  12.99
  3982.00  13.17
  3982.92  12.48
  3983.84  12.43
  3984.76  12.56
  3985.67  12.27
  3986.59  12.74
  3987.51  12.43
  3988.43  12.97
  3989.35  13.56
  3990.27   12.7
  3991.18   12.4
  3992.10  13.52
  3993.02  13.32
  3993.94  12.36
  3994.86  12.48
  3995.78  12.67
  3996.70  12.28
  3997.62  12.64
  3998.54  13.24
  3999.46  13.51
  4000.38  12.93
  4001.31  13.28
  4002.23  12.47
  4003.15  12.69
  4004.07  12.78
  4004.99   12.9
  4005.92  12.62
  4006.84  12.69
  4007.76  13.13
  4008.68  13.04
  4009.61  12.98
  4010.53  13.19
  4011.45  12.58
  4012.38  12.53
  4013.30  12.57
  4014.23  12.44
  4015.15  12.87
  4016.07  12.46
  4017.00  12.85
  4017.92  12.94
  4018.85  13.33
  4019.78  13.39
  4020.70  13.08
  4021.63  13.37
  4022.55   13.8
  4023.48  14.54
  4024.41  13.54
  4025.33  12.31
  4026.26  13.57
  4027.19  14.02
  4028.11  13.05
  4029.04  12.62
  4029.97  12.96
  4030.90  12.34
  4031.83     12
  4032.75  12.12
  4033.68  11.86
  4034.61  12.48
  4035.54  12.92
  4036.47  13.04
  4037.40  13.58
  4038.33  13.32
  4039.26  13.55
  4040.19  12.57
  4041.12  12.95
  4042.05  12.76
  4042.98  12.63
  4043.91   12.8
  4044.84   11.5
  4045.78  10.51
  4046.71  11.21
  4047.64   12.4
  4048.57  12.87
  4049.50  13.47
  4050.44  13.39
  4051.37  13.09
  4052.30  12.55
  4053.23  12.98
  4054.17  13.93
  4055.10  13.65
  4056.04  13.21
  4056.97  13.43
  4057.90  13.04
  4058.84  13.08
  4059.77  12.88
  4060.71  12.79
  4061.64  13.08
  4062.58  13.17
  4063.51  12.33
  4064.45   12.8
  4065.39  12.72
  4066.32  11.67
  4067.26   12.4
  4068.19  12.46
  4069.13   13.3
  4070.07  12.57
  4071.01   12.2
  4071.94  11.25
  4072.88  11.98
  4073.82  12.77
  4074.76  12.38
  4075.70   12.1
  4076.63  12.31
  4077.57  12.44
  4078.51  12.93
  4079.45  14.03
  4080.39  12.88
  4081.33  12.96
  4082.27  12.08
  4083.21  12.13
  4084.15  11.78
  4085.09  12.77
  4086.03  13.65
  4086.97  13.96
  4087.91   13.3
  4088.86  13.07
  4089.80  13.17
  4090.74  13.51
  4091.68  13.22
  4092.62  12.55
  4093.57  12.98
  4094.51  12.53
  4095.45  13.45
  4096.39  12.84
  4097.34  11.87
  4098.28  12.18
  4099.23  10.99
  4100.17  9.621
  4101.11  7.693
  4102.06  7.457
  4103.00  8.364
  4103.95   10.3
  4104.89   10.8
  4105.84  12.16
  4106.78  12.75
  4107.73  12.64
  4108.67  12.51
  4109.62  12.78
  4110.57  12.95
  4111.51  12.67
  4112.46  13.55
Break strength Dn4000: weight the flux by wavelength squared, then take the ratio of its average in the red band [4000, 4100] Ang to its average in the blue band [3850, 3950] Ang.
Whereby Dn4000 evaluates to 1.2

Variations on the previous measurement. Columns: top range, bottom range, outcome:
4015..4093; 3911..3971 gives 1.31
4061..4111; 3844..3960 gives 1.17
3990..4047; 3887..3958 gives 1.23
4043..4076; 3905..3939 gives 1.31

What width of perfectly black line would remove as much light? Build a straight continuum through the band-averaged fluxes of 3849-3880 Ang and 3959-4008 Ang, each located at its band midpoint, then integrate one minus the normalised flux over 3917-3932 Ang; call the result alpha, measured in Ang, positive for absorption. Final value 1.37 Ang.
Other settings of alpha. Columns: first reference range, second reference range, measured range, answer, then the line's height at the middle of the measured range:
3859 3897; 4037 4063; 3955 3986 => 4.5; 12.3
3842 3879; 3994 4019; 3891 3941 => 7.2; 12.5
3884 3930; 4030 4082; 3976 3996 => -1.1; 12.1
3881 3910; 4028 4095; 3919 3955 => 3.9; 11.6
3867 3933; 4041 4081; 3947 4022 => 1.4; 12.1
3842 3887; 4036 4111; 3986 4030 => -2.0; 12.4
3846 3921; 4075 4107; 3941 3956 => -0.5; 12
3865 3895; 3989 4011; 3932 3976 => 8.8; 12.3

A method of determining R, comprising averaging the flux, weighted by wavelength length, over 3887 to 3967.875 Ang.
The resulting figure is 10.9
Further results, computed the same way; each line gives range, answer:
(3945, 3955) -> 12.6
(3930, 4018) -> 11.2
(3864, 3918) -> 11.8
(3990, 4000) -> 12.8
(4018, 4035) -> 13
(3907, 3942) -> 10.3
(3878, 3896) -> 10.8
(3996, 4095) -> 12.8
